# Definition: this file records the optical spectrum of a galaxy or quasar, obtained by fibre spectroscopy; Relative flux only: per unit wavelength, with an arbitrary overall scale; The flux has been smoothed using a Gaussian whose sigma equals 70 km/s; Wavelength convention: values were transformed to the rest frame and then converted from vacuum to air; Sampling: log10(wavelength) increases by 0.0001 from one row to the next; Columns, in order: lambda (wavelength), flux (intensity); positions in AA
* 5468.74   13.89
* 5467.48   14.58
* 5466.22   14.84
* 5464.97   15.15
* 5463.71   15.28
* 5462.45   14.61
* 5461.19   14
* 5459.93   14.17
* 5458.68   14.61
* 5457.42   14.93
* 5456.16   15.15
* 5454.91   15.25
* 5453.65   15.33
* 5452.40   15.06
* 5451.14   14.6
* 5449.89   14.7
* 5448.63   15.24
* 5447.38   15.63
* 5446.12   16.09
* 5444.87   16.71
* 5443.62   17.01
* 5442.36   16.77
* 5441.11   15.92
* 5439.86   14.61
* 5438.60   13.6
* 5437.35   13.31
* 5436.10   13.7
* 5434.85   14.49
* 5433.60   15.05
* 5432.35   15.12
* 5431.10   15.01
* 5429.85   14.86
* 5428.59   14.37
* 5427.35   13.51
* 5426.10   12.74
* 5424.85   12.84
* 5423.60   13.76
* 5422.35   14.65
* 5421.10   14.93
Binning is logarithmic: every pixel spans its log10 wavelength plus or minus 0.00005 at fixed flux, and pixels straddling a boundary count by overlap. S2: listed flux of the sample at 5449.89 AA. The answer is 14.7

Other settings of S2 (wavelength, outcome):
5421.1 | 14.93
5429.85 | 14.86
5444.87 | 16.71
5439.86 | 14.61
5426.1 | 12.74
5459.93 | 14.17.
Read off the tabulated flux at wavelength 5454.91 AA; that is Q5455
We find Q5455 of 15.25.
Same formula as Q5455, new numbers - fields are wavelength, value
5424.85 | 12.84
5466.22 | 14.84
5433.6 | 15.05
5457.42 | 14.93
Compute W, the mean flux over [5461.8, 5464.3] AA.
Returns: 14.9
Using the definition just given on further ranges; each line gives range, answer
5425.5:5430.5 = 13.9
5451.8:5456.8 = 15.2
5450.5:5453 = 14.8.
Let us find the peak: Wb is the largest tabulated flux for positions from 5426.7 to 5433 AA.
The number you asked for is 15.12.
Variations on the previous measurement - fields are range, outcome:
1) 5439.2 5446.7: 17.01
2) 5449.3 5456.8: 15.33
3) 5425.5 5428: 13.51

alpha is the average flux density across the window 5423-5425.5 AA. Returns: 13.3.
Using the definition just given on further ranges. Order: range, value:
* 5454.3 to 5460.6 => 14.8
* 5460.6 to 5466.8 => 14.8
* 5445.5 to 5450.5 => 15.4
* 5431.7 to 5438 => 14.4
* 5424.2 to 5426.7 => 12.8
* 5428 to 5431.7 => 14.7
